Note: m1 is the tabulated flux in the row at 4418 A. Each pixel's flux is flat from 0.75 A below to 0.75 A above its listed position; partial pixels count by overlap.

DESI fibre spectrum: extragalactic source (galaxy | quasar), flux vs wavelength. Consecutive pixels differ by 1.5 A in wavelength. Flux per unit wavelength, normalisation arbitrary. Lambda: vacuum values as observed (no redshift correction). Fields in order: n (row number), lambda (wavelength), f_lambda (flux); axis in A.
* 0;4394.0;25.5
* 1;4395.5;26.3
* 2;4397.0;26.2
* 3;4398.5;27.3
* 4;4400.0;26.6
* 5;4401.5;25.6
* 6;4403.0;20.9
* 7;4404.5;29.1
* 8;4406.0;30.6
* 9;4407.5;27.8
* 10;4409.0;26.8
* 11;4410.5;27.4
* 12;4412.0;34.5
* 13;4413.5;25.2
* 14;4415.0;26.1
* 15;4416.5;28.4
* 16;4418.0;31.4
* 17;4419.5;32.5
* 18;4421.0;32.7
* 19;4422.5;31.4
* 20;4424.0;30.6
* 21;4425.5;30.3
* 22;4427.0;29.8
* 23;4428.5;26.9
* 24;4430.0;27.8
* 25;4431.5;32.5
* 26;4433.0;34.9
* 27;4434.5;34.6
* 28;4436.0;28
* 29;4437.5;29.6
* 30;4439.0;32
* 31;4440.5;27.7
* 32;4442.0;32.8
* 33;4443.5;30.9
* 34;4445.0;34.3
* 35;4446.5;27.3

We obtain 31.4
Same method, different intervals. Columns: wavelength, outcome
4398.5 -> 27.3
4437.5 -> 29.6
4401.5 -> 25.6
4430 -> 27.8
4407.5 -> 27.8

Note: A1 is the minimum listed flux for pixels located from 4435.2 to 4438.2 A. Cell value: 28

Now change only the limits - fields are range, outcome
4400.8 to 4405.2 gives 20.9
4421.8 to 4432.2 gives 26.9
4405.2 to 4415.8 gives 25.2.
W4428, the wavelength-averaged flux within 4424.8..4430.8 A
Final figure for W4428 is 28.7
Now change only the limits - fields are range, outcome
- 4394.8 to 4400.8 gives 26.6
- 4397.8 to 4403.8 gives 25.1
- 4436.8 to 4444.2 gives 30.6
